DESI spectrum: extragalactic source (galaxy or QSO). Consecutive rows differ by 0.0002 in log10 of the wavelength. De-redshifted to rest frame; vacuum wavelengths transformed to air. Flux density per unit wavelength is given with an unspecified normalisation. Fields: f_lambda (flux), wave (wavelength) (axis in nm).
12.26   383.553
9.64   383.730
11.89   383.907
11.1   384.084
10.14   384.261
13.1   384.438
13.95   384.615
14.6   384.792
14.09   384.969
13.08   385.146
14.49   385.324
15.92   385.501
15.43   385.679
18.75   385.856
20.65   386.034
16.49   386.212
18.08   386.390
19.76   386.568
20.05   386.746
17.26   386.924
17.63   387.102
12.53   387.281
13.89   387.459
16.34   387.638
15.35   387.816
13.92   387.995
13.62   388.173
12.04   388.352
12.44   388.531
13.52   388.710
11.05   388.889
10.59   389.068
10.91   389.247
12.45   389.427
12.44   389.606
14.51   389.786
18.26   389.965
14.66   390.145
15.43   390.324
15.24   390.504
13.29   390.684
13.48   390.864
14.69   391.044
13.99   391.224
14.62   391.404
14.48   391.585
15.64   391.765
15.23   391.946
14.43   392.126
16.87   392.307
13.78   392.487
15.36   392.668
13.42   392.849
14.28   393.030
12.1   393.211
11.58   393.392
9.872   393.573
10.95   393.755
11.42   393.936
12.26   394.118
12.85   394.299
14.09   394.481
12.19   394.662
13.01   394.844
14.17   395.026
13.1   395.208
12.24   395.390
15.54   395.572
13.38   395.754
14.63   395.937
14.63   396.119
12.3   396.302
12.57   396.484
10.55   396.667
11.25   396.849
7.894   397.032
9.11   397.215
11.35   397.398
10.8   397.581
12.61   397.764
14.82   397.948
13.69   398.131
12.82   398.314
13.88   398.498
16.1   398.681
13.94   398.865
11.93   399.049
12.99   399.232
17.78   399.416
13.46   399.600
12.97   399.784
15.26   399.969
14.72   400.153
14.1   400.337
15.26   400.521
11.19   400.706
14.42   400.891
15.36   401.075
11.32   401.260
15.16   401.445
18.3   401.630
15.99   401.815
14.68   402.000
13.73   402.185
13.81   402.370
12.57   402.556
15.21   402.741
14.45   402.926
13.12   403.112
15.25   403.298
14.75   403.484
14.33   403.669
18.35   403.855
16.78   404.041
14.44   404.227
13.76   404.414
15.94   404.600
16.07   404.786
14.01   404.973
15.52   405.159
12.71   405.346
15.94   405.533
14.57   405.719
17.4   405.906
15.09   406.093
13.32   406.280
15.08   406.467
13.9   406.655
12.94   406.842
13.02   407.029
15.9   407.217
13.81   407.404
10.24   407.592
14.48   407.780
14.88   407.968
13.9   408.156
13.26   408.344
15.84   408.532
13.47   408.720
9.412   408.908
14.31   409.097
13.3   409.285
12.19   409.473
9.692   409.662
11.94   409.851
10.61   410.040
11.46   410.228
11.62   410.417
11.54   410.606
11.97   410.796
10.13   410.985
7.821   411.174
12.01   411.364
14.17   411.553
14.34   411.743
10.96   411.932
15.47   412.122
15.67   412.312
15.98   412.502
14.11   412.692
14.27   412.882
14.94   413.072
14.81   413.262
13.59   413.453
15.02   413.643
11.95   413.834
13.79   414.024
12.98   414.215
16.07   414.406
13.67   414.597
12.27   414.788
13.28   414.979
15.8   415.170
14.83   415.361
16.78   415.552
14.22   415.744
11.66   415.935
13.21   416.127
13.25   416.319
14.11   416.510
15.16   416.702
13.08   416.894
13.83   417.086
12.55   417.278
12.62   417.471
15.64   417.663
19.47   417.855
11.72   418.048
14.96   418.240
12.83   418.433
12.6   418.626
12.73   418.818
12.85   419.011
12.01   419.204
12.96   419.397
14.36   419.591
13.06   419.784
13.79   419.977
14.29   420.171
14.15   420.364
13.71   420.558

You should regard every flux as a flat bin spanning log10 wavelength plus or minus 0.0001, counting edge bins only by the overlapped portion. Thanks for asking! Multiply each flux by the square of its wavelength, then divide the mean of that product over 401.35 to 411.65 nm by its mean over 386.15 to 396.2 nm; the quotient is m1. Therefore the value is 1.1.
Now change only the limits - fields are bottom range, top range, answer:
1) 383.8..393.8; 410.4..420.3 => 1.08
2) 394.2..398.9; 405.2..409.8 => 1.13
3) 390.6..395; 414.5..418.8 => 1.16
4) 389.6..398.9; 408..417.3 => 1.09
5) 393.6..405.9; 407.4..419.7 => 1.04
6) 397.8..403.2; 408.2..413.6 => 0.95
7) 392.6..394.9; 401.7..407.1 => 1.24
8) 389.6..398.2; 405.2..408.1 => 1.14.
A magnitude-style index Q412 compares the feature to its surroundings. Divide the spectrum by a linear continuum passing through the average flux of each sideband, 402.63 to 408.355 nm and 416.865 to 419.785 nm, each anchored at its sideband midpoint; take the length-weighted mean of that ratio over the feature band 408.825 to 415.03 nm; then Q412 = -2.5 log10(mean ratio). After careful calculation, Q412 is 0.10 mag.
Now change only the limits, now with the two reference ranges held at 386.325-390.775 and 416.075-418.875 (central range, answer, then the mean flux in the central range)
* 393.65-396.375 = 0.105 mag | 13.1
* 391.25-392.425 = -0.044 mag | 15.1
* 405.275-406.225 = -0.072 mag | 15.1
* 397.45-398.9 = 0.066 mag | 13.5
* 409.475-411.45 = 0.273 mag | 10.9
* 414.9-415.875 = -0.073 mag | 14.9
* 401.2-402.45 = -0.041 mag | 14.8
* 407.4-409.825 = 0.095 mag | 12.9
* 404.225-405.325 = -0.049 mag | 14.8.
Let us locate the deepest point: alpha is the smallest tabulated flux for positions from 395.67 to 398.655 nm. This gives 7.894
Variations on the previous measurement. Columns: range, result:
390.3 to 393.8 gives 9.872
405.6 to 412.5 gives 7.821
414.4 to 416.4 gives 11.66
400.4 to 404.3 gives 11.19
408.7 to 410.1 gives 9.412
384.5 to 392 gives 10.59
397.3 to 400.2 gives 10.8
